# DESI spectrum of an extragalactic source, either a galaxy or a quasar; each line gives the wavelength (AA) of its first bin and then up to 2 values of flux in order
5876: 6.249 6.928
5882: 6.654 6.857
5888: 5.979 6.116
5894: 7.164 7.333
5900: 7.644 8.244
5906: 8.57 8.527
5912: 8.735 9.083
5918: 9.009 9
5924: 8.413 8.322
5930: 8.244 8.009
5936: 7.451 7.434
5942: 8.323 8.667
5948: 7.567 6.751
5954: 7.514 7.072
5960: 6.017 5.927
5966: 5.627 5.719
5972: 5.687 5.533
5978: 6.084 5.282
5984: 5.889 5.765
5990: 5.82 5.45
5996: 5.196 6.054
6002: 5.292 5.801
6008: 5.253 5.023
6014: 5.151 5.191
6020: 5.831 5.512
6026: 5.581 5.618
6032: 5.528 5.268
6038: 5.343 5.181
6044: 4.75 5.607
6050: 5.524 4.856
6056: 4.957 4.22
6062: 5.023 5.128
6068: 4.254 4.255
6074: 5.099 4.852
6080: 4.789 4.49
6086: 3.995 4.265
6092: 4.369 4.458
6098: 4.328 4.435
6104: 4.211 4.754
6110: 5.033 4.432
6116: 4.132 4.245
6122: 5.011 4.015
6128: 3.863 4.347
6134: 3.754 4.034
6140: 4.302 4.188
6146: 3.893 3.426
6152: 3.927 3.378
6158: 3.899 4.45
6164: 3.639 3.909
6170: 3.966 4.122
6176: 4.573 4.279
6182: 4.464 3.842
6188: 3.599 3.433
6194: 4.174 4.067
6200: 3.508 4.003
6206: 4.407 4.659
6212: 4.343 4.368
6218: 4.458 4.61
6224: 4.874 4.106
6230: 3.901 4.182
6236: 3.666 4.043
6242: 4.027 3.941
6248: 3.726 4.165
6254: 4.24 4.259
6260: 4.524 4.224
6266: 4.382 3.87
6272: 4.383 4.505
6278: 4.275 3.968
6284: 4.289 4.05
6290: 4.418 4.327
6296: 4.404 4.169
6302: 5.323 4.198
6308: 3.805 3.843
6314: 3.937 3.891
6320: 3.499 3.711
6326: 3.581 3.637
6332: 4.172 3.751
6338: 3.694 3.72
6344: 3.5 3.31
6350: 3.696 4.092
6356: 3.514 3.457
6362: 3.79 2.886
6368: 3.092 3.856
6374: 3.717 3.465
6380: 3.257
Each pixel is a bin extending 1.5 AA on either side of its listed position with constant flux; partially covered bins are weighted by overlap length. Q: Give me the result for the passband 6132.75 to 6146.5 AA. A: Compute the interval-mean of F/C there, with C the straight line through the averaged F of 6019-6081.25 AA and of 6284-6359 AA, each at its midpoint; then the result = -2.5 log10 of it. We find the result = 0.16 mag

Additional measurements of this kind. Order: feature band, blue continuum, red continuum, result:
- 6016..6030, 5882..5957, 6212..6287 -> 0.20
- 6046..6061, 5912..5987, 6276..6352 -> 0.24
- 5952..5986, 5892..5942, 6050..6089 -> 0.16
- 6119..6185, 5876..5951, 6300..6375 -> 0.33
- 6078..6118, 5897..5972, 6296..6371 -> 0.34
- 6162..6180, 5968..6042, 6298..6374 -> 0.14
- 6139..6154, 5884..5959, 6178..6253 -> 0.26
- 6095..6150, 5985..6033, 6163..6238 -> 0.11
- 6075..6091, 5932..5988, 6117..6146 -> 0.09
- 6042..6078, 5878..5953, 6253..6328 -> 0.29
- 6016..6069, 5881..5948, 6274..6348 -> 0.27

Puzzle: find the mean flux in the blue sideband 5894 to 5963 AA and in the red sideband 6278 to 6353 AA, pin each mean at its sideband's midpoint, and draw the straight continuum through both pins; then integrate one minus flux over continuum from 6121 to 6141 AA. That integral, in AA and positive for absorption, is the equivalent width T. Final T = 5.8 AA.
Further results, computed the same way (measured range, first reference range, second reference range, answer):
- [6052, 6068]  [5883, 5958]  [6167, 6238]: 3.28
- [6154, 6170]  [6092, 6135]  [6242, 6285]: 1.59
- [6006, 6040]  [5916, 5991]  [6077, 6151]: 2.57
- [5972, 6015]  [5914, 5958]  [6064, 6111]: 7.45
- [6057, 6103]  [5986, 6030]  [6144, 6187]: 2.62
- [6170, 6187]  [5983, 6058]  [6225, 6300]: 1.43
